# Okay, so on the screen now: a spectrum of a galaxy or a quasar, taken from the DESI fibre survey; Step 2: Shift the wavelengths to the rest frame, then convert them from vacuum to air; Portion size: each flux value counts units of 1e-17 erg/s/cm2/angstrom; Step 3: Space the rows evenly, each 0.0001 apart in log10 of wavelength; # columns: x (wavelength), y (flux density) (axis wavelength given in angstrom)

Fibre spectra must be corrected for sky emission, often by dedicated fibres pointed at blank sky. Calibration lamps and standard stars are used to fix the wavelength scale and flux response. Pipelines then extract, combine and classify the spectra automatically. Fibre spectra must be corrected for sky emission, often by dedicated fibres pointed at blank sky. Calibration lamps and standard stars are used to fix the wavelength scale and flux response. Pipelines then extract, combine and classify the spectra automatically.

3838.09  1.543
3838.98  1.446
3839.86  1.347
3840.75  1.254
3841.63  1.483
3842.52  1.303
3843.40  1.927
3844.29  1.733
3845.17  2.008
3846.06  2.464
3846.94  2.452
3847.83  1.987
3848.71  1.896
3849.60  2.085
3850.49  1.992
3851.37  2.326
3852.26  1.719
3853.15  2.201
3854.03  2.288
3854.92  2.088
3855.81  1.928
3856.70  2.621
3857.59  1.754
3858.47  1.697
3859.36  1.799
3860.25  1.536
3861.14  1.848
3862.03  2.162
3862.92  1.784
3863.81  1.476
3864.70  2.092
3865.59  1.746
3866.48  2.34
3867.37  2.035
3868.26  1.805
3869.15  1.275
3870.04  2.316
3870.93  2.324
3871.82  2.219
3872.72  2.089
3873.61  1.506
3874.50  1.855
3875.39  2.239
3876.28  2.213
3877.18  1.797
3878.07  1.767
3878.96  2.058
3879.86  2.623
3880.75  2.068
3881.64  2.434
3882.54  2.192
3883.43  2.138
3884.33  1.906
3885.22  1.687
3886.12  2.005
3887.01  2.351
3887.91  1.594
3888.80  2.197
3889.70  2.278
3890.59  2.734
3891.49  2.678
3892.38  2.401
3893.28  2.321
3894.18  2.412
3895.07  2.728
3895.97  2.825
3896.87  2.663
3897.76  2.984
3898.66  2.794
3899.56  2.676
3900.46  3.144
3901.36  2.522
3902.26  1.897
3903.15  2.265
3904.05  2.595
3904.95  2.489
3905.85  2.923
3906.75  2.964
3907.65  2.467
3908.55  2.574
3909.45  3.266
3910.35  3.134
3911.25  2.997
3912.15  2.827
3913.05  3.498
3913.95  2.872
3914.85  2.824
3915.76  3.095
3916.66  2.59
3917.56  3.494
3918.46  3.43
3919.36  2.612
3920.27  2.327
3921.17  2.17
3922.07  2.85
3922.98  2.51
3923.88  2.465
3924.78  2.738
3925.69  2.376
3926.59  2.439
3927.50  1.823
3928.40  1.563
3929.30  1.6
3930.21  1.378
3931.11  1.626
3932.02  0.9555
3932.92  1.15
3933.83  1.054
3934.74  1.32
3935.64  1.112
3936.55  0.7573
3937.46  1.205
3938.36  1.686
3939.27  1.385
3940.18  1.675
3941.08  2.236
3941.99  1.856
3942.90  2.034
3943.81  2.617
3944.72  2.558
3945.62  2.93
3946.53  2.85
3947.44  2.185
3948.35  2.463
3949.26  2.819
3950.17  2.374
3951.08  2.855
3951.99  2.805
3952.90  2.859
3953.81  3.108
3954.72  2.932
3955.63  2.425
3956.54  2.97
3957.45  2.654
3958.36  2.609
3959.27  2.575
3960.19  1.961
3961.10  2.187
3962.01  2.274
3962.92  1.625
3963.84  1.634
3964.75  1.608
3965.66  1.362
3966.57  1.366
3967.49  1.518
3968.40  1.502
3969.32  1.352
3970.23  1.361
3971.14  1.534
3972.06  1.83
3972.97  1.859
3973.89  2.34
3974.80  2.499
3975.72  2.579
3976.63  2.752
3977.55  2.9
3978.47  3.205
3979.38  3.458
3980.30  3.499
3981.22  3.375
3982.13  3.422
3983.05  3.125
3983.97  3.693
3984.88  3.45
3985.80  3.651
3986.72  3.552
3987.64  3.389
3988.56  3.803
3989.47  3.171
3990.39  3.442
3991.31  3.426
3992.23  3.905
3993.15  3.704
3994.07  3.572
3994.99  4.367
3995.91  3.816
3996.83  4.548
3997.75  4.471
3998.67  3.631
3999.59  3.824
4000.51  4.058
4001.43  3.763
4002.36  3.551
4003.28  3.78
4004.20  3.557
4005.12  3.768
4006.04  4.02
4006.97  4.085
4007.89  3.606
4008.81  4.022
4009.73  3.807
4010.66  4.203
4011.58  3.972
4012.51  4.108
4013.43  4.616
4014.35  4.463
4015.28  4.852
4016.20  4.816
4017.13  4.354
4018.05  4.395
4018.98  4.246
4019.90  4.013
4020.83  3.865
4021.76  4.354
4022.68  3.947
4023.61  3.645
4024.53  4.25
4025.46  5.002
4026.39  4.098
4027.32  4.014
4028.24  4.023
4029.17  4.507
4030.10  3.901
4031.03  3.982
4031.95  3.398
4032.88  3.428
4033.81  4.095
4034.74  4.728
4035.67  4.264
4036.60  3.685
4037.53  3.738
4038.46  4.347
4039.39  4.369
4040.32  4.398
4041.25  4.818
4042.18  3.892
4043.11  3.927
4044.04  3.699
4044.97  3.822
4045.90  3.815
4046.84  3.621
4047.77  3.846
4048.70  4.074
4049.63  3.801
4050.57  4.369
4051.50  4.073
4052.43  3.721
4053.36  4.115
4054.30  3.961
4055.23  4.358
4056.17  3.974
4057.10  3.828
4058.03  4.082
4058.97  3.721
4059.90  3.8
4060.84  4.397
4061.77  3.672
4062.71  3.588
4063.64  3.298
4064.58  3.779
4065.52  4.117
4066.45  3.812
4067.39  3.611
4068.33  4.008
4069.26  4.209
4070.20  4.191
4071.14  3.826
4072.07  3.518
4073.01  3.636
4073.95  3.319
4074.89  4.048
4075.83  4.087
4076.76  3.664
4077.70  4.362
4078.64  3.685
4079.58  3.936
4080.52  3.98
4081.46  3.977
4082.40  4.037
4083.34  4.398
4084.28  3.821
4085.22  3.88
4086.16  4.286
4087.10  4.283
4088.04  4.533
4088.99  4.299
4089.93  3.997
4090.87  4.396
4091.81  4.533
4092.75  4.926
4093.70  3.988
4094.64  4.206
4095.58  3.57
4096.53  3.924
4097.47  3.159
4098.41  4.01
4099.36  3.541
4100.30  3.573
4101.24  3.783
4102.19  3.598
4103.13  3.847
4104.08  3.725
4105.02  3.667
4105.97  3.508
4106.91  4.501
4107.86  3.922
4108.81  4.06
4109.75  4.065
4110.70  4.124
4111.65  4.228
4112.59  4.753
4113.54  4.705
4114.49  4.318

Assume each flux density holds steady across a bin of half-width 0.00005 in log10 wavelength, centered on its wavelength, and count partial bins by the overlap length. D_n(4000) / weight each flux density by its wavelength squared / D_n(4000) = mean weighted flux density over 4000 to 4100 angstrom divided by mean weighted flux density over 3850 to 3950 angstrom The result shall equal 1.95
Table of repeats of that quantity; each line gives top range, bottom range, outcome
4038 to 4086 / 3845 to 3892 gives 2.12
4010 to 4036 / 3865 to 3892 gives 2.16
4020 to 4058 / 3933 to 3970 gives 2.04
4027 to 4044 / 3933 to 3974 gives 2.08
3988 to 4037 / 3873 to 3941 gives 1.86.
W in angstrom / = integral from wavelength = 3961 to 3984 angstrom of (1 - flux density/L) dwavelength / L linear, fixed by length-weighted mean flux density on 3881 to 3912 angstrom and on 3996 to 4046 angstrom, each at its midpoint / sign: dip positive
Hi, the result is 8.0 angstrom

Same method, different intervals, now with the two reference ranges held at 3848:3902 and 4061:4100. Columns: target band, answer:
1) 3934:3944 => 4.18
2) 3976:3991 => -1.22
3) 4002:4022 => -4.50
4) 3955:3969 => 4.26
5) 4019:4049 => -4.28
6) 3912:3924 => -1.46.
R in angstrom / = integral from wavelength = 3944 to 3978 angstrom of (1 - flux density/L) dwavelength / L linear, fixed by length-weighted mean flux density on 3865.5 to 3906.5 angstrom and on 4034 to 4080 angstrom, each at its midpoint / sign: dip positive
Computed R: 8.2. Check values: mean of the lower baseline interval 2.27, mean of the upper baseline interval 3.95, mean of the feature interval 2.27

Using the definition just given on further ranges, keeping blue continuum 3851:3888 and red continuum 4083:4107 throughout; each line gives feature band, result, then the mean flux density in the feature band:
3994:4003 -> -2.4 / 3.97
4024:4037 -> -2.6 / 4.1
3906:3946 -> 3.6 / 2.25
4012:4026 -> -4.3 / 4.32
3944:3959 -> 0.1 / 2.71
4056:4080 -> -0.7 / 3.85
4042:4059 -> -1.6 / 3.94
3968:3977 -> 3.0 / 1.96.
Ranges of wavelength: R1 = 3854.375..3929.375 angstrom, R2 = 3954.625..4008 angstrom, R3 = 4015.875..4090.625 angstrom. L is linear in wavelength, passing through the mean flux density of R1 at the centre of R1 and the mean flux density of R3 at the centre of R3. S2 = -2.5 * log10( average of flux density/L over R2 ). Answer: 0.11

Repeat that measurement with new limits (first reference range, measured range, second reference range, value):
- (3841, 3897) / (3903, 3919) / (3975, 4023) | -0.11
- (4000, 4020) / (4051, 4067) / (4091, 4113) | 0.04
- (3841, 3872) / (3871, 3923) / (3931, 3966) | -0.23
